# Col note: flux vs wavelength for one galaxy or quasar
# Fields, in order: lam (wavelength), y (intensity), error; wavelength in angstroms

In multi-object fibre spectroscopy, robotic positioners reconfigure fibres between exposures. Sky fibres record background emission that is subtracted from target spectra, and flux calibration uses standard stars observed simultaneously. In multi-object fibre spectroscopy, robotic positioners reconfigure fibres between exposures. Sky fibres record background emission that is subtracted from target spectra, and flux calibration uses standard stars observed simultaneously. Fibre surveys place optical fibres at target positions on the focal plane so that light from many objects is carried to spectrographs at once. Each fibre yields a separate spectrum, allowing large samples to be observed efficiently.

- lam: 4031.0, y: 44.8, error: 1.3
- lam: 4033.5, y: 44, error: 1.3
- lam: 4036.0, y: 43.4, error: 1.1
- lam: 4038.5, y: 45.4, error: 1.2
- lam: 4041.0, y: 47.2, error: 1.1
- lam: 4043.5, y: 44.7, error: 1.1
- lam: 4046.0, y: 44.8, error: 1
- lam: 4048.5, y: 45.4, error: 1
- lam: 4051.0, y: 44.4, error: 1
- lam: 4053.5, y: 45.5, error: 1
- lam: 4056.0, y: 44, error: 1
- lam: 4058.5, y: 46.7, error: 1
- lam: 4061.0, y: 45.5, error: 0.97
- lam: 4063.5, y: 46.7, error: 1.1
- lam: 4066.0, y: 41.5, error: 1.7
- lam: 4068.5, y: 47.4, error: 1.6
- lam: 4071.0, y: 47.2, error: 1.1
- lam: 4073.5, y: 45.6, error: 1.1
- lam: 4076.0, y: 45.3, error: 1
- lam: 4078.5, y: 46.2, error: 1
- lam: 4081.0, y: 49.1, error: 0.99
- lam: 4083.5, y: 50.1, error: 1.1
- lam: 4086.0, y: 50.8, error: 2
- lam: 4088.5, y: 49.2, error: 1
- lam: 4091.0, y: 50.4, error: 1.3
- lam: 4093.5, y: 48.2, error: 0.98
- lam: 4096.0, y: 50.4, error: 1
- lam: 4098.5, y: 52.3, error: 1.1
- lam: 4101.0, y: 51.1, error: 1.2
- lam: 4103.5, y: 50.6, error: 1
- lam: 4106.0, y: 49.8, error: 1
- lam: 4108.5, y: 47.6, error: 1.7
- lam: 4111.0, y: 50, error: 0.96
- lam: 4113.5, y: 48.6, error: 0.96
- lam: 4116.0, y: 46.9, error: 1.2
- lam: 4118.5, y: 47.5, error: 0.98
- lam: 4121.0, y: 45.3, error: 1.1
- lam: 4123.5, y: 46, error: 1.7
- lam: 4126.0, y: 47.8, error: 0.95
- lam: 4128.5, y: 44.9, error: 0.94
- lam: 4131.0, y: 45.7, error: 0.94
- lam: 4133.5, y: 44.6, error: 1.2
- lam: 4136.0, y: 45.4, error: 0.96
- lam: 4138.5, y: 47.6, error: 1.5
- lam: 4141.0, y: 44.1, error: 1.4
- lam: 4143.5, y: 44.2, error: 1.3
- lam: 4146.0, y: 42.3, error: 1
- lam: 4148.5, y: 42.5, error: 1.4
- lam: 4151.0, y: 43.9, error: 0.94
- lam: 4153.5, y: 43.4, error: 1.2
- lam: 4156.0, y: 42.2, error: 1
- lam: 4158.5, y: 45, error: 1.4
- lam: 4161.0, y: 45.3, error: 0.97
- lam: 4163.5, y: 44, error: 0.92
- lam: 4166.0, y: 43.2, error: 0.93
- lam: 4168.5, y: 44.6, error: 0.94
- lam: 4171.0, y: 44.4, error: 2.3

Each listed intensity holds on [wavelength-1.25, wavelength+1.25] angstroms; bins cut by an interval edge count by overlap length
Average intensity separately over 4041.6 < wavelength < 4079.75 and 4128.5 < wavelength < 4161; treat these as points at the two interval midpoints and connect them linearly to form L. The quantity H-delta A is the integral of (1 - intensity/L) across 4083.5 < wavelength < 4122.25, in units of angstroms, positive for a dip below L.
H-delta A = -3.8 angstroms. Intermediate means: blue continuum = 45.4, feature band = 49.3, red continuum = 44.3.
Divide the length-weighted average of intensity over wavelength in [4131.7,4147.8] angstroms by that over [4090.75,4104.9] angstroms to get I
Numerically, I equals 0.9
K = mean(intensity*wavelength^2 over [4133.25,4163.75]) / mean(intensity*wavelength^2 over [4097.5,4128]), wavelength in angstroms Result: 0.93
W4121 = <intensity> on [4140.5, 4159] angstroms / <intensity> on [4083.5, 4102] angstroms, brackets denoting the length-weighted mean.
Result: 0.9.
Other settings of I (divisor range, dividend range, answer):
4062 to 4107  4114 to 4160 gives 0.93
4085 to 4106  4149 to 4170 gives 0.87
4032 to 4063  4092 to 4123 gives 1.09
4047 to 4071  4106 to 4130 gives 1.04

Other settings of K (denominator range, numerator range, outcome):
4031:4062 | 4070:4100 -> 1.10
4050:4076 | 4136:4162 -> 1.01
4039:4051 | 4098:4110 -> 1.14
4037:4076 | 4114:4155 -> 1.03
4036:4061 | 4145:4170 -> 1.02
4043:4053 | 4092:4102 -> 1.15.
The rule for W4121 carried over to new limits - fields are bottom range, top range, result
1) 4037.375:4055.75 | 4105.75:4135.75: 1.04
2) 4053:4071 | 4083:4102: 1.11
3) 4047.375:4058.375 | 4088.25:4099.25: 1.11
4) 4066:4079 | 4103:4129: 1.04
